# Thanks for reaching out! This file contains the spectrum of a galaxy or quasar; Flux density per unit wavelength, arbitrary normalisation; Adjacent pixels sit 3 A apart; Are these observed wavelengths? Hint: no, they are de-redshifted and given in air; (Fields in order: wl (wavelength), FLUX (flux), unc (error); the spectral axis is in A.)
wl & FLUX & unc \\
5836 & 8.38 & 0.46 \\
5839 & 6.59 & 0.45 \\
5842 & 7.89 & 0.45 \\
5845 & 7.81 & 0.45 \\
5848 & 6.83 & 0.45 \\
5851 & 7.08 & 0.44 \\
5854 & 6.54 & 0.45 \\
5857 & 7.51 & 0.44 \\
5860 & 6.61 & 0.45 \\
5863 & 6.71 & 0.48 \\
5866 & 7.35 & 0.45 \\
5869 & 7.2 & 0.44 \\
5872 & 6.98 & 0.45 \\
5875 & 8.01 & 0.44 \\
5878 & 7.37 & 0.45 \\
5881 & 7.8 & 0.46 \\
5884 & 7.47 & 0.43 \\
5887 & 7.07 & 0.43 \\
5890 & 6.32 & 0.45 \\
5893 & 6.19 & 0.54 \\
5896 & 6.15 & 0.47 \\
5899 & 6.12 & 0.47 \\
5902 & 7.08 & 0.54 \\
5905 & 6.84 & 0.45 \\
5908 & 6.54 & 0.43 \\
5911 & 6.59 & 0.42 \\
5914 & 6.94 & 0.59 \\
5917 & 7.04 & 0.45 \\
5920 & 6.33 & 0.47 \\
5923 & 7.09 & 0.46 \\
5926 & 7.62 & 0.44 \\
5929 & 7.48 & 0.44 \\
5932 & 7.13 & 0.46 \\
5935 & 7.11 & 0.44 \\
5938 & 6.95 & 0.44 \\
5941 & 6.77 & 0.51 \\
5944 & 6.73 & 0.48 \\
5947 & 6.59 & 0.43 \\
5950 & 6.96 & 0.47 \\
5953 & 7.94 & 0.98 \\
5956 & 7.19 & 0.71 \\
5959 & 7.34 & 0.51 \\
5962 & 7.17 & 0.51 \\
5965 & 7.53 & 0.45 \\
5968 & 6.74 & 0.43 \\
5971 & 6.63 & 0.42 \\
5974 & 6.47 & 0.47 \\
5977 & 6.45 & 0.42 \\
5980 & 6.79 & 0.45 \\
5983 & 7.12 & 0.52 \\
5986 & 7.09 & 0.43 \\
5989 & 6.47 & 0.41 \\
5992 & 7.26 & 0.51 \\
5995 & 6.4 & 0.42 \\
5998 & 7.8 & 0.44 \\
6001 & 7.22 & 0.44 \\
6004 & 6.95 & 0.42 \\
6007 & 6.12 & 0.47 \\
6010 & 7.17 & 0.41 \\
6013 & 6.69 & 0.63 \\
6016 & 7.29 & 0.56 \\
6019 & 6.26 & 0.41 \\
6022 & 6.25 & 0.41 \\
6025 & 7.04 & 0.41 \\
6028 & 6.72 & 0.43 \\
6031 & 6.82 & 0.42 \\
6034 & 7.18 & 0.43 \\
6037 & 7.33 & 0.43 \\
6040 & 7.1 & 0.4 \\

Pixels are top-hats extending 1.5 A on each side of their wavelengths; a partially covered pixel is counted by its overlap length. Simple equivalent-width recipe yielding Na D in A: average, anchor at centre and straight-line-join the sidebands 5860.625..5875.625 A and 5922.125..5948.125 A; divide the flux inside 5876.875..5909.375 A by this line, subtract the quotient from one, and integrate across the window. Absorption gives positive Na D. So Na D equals 1.46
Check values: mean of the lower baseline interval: 7.17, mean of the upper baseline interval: 7.06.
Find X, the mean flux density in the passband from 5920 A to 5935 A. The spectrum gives 7.21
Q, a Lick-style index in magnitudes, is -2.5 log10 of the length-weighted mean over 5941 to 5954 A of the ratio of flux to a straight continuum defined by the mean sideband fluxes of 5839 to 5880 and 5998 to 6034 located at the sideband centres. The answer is 0.00 mag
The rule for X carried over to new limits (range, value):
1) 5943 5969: 7.15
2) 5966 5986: 6.75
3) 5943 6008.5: 6.95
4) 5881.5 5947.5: 6.84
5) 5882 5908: 6.67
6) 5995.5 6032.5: 6.85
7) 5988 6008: 6.92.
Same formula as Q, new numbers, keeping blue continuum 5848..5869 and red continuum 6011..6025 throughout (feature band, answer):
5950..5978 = -0.04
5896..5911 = 0.05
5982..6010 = -0.03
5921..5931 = -0.07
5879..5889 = -0.07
